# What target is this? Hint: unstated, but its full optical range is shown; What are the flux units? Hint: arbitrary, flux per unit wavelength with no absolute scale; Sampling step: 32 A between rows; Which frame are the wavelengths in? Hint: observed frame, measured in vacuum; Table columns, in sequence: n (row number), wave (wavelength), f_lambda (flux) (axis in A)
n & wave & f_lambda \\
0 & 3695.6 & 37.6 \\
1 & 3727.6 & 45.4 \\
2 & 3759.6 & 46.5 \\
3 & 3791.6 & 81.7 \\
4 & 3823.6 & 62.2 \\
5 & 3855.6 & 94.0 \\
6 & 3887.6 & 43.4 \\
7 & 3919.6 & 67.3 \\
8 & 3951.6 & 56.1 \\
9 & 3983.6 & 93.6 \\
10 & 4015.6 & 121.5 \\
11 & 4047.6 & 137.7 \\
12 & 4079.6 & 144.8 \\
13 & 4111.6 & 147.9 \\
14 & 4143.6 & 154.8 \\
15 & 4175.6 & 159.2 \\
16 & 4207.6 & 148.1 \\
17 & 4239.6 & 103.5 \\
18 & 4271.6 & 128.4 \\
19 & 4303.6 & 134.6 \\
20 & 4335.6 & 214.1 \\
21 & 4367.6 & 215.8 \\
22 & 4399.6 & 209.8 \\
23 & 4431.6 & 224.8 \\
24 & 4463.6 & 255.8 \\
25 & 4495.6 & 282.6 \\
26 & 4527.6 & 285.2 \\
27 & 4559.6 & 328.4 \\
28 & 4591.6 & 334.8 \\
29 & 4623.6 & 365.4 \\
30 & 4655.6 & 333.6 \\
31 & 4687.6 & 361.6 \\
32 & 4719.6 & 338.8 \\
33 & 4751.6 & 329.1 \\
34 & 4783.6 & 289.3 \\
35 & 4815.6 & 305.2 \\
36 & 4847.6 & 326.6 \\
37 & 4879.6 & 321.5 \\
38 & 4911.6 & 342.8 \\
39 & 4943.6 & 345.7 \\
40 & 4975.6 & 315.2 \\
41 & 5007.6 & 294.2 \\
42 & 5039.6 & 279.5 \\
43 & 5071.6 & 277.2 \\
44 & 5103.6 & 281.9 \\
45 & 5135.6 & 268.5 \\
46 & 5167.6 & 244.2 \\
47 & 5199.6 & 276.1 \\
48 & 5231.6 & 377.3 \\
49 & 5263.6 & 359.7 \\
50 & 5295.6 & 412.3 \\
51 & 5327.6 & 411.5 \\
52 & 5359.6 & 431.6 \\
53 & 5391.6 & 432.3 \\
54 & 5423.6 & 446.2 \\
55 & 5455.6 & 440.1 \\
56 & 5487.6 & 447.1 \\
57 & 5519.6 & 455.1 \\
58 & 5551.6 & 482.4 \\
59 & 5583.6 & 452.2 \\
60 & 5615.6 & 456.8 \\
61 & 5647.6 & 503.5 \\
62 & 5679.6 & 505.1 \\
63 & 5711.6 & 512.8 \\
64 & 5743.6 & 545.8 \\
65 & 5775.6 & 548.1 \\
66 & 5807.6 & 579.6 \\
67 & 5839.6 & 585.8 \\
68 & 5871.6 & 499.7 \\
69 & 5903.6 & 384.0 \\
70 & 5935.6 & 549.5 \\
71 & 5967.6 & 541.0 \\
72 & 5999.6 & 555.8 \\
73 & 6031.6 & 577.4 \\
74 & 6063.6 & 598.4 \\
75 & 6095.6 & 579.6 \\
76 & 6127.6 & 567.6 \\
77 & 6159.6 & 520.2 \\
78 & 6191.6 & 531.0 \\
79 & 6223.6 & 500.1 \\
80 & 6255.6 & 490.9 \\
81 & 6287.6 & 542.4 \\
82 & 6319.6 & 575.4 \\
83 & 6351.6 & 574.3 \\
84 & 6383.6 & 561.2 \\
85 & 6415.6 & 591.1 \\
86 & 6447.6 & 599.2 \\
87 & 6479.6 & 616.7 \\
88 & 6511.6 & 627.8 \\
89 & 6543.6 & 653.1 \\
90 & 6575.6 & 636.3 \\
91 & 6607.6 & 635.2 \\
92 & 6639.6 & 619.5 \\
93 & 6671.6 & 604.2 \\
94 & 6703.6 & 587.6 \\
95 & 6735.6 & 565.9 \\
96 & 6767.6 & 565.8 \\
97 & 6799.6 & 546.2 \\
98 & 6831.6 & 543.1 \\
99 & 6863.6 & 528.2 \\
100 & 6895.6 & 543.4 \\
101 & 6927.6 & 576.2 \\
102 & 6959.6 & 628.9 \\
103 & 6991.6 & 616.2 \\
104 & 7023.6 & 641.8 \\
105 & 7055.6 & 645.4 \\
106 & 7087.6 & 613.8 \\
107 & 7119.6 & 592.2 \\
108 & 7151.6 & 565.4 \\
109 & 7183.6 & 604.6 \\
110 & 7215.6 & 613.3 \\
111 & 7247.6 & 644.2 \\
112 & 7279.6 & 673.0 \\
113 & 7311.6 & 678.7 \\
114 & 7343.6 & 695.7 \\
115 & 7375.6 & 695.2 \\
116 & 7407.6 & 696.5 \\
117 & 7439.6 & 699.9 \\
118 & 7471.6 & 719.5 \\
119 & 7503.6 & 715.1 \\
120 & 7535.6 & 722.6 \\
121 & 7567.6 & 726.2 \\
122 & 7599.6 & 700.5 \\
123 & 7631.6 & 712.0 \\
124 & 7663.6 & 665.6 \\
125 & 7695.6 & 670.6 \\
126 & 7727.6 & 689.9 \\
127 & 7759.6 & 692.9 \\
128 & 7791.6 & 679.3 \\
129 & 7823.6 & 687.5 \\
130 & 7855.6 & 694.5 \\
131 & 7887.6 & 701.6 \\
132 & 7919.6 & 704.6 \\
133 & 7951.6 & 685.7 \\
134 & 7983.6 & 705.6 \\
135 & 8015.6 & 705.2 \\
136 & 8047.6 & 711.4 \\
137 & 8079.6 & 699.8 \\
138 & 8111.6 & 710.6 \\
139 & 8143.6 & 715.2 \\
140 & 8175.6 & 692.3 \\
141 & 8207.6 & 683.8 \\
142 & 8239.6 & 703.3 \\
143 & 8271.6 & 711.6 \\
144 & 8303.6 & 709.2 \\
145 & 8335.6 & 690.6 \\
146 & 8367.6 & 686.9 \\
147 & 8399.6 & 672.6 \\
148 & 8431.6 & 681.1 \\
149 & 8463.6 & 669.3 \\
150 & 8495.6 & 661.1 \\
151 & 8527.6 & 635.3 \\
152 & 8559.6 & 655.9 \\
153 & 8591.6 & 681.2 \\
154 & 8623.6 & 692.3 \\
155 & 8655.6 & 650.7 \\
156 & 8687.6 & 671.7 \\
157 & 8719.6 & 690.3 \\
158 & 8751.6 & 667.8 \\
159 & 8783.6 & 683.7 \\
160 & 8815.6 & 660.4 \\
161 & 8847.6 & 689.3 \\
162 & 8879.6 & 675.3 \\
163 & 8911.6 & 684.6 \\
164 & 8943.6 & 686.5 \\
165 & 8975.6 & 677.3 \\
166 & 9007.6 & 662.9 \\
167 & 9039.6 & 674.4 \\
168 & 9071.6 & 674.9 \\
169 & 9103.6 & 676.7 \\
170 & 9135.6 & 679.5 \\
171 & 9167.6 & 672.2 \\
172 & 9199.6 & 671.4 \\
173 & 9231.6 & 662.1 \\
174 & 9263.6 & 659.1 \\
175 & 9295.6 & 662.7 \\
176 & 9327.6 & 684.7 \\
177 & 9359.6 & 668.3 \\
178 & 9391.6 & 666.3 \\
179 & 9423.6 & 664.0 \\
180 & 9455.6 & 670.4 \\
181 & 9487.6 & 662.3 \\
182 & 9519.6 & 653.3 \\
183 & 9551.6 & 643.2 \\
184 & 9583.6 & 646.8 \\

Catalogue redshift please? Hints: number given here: 0.000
